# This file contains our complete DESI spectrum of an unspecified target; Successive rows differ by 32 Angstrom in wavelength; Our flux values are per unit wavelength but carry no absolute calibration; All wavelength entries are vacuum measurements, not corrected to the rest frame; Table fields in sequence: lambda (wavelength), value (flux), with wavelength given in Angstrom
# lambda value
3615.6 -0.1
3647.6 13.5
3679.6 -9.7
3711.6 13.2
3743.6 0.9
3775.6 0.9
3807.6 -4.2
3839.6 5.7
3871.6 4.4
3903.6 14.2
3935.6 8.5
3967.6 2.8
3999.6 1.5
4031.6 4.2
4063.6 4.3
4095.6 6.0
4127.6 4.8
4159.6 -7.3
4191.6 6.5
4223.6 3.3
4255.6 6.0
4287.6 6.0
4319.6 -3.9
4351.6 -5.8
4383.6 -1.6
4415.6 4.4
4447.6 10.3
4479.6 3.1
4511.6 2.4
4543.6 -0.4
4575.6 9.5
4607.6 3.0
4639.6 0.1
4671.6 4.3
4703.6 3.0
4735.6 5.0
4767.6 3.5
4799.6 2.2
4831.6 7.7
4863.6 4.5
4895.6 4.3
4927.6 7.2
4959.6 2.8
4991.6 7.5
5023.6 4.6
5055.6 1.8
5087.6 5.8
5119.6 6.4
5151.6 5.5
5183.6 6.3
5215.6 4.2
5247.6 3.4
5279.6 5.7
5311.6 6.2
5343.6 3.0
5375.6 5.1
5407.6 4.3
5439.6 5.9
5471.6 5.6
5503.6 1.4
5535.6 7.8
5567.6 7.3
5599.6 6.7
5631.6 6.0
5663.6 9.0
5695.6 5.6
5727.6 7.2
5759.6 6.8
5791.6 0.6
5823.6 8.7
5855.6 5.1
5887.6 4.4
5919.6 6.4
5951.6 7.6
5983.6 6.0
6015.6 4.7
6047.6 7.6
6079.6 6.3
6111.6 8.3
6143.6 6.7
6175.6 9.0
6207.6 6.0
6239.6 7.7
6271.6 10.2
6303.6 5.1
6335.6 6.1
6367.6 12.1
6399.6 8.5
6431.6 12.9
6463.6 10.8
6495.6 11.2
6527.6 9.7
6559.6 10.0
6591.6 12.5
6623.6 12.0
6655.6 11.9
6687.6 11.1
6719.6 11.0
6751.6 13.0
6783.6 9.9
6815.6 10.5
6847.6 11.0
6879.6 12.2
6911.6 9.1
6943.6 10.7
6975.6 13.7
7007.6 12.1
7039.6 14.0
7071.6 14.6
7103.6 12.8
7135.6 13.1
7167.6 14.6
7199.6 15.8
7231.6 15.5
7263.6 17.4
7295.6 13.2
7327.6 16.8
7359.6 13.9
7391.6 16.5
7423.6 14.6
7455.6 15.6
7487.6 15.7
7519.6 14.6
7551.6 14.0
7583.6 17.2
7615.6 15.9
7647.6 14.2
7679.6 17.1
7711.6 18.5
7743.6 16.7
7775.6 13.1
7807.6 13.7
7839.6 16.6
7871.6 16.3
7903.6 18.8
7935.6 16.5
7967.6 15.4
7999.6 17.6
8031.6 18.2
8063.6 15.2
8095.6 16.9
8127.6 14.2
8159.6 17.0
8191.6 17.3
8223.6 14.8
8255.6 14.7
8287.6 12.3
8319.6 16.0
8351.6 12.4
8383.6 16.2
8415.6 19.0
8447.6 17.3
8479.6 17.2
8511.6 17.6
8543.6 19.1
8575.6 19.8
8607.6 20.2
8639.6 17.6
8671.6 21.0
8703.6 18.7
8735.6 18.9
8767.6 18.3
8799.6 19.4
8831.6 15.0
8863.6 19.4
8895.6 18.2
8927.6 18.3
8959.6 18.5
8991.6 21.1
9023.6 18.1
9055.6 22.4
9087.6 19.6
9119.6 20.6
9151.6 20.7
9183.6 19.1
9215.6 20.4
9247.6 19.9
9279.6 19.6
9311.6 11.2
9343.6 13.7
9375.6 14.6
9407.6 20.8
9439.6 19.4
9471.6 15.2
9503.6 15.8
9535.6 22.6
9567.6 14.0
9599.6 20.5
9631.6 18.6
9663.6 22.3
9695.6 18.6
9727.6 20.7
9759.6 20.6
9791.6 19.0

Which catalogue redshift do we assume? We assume 0.60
